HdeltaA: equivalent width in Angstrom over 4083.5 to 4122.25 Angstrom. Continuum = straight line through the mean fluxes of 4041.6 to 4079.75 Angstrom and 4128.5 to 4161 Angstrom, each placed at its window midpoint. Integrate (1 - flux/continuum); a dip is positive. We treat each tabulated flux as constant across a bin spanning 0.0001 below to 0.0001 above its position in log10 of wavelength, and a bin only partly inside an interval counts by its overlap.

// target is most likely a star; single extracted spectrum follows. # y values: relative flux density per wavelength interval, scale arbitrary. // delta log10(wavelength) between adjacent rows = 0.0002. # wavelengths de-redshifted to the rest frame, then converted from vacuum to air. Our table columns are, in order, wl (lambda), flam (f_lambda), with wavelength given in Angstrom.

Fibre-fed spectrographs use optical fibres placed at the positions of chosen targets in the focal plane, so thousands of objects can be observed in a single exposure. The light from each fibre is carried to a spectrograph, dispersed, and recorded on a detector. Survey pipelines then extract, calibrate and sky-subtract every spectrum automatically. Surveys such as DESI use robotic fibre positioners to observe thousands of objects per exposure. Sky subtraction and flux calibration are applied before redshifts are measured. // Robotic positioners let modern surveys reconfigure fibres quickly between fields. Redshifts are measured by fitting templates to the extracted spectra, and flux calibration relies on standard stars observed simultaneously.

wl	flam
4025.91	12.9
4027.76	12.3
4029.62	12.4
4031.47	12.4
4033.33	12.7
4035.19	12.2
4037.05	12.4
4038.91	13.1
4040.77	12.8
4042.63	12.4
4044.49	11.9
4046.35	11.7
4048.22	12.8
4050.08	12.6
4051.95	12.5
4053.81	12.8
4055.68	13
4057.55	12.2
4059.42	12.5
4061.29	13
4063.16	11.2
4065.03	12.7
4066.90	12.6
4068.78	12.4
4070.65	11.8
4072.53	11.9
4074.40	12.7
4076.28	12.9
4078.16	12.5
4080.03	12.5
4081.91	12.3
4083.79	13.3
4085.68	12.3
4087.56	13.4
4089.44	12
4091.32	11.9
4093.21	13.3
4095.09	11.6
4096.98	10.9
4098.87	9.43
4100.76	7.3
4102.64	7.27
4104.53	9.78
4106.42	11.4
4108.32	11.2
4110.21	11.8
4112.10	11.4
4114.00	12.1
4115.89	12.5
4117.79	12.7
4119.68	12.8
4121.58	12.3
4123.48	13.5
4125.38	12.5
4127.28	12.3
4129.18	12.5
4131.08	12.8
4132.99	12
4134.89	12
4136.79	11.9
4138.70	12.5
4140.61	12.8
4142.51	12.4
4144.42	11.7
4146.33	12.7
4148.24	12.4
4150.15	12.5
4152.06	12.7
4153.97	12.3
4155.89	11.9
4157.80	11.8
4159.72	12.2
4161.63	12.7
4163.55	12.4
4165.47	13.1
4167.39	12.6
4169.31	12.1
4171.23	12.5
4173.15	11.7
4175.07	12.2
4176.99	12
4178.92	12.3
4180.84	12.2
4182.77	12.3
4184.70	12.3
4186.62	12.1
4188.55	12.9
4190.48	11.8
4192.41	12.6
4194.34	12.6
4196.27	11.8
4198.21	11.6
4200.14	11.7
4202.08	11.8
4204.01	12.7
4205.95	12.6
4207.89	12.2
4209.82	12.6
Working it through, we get 2.9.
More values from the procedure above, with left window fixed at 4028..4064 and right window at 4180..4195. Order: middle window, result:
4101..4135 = 1.83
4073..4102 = 1.36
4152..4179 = 0.16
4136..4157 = 0.05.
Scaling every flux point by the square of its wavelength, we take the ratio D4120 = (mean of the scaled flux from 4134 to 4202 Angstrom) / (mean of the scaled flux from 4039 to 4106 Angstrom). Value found 1.07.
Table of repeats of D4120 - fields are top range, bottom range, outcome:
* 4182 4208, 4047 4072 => 1.05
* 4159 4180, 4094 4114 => 1.23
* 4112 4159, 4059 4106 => 1.08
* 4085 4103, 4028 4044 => 0.91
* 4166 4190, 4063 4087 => 1.04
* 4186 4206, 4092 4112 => 1.22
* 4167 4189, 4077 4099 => 1.05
